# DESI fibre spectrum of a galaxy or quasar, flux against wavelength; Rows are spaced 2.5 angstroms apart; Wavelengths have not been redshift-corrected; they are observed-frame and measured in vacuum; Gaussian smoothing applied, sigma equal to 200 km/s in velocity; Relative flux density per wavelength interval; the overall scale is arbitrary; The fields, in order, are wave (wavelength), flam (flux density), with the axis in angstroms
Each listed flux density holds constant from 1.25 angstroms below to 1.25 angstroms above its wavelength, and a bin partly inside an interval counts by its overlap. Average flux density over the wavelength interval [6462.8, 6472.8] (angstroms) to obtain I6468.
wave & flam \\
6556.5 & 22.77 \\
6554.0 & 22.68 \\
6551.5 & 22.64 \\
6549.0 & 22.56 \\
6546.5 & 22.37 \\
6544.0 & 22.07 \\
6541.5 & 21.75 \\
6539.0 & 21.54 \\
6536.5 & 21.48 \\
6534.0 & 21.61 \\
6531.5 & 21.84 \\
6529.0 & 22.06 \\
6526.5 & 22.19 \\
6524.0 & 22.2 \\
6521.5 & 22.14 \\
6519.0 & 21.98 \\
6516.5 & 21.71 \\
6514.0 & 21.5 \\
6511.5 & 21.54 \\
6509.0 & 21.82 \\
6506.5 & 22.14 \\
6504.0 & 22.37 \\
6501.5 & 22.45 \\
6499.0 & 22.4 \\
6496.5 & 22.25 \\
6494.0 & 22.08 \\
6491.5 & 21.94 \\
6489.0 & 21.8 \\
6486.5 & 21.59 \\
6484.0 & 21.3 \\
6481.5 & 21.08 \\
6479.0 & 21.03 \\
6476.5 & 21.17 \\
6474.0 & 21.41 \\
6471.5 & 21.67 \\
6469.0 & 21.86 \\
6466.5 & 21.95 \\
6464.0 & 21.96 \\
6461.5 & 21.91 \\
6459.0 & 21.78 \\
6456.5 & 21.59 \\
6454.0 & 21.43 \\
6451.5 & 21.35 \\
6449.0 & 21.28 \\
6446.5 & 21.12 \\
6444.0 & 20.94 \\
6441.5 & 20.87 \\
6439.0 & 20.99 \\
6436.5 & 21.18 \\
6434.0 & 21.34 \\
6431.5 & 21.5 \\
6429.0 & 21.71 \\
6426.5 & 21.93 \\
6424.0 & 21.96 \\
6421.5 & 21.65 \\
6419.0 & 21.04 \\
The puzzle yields 21.9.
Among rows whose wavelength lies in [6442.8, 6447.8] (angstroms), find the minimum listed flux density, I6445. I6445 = 20.94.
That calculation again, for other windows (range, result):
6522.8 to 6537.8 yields 21.48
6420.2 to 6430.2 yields 21.65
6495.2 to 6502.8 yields 22.25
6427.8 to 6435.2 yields 21.34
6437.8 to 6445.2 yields 20.87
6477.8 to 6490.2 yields 21.03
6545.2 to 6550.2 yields 22.37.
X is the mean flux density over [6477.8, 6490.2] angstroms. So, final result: 21.4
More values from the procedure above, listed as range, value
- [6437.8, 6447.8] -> 21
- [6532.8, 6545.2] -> 21.7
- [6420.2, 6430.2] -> 21.8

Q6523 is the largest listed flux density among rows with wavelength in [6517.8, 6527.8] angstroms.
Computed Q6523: 22.2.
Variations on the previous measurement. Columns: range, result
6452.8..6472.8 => 21.96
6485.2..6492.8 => 21.94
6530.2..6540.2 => 21.84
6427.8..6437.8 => 21.71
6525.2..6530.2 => 22.19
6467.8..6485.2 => 21.86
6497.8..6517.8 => 22.45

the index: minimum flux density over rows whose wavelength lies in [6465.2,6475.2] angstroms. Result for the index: 21.41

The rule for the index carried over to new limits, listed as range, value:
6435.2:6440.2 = 20.99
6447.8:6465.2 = 21.28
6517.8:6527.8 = 21.98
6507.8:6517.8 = 21.5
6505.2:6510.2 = 21.82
